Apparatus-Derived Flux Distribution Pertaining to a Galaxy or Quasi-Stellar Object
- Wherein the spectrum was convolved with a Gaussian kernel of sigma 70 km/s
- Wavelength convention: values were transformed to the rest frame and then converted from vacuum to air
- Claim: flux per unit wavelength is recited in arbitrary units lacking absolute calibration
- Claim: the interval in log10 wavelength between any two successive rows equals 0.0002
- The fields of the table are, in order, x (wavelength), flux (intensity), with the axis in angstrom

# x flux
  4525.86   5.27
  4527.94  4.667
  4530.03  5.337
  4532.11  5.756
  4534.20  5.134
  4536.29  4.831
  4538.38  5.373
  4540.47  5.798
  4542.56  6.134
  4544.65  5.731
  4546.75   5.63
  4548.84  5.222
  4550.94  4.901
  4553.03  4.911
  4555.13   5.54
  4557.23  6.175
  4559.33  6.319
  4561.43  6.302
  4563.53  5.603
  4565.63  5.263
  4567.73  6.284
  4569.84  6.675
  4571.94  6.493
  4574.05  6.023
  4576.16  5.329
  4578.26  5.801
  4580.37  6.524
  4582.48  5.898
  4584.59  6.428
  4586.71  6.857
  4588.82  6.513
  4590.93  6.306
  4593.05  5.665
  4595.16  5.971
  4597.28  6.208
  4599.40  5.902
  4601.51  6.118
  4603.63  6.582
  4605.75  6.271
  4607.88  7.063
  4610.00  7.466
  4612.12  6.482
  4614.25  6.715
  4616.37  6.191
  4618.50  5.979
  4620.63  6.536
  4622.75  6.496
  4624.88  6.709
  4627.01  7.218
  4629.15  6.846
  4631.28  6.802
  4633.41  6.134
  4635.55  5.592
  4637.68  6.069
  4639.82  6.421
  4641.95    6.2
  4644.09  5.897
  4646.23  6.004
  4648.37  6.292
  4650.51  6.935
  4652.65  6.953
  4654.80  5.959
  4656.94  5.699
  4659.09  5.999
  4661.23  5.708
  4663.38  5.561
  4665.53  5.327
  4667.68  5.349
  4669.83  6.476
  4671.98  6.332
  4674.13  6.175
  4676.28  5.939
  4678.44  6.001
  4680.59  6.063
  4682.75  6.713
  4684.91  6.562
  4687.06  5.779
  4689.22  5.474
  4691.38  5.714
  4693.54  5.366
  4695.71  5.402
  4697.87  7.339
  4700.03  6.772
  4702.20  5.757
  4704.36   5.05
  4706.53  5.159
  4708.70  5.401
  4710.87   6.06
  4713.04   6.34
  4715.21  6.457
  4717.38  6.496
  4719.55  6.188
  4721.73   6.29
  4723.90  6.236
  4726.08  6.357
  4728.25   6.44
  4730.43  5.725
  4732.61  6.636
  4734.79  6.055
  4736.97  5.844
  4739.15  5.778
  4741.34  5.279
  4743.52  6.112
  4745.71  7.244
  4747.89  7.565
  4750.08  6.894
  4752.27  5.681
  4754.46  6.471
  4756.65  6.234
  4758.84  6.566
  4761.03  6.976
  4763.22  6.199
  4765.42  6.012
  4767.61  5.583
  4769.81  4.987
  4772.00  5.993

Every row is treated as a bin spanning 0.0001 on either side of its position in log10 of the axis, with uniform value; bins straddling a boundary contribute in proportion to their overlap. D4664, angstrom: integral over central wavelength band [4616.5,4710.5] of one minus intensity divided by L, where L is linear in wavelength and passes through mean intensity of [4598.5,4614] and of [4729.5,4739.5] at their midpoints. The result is 3.5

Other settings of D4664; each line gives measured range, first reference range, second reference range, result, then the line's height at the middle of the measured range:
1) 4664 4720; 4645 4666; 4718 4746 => 1.1 angstrom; 6.1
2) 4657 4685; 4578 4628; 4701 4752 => 1.3 angstrom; 6.27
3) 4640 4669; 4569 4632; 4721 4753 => 1.6 angstrom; 6.35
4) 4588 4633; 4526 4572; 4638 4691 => -4.7 angstrom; 5.86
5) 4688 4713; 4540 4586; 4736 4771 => 1.3 angstrom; 6.12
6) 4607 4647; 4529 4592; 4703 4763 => -3.3 angstrom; 5.98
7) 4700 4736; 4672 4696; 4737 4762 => 0.8 angstrom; 6.19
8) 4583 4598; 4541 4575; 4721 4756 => -0.9 angstrom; 5.91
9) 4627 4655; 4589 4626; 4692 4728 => -0.3 angstrom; 6.28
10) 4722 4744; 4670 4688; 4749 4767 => 0.9 angstrom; 6.31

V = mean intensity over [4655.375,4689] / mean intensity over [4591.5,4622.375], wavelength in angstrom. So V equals 0.94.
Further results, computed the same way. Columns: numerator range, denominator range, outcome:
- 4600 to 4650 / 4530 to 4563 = 1.15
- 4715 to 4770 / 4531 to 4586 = 1.08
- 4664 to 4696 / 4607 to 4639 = 0.90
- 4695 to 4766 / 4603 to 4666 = 0.98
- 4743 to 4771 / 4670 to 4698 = 1.05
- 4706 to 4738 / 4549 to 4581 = 1.05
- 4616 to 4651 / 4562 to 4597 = 1.04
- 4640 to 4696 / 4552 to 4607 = 0.99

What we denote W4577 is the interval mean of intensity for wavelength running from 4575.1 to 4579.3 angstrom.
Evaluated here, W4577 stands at 5.57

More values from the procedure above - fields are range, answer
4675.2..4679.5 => 5.97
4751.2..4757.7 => 6.13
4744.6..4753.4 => 6.84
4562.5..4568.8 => 5.72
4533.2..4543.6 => 5.46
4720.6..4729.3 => 6.33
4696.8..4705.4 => 6.24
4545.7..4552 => 5.25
